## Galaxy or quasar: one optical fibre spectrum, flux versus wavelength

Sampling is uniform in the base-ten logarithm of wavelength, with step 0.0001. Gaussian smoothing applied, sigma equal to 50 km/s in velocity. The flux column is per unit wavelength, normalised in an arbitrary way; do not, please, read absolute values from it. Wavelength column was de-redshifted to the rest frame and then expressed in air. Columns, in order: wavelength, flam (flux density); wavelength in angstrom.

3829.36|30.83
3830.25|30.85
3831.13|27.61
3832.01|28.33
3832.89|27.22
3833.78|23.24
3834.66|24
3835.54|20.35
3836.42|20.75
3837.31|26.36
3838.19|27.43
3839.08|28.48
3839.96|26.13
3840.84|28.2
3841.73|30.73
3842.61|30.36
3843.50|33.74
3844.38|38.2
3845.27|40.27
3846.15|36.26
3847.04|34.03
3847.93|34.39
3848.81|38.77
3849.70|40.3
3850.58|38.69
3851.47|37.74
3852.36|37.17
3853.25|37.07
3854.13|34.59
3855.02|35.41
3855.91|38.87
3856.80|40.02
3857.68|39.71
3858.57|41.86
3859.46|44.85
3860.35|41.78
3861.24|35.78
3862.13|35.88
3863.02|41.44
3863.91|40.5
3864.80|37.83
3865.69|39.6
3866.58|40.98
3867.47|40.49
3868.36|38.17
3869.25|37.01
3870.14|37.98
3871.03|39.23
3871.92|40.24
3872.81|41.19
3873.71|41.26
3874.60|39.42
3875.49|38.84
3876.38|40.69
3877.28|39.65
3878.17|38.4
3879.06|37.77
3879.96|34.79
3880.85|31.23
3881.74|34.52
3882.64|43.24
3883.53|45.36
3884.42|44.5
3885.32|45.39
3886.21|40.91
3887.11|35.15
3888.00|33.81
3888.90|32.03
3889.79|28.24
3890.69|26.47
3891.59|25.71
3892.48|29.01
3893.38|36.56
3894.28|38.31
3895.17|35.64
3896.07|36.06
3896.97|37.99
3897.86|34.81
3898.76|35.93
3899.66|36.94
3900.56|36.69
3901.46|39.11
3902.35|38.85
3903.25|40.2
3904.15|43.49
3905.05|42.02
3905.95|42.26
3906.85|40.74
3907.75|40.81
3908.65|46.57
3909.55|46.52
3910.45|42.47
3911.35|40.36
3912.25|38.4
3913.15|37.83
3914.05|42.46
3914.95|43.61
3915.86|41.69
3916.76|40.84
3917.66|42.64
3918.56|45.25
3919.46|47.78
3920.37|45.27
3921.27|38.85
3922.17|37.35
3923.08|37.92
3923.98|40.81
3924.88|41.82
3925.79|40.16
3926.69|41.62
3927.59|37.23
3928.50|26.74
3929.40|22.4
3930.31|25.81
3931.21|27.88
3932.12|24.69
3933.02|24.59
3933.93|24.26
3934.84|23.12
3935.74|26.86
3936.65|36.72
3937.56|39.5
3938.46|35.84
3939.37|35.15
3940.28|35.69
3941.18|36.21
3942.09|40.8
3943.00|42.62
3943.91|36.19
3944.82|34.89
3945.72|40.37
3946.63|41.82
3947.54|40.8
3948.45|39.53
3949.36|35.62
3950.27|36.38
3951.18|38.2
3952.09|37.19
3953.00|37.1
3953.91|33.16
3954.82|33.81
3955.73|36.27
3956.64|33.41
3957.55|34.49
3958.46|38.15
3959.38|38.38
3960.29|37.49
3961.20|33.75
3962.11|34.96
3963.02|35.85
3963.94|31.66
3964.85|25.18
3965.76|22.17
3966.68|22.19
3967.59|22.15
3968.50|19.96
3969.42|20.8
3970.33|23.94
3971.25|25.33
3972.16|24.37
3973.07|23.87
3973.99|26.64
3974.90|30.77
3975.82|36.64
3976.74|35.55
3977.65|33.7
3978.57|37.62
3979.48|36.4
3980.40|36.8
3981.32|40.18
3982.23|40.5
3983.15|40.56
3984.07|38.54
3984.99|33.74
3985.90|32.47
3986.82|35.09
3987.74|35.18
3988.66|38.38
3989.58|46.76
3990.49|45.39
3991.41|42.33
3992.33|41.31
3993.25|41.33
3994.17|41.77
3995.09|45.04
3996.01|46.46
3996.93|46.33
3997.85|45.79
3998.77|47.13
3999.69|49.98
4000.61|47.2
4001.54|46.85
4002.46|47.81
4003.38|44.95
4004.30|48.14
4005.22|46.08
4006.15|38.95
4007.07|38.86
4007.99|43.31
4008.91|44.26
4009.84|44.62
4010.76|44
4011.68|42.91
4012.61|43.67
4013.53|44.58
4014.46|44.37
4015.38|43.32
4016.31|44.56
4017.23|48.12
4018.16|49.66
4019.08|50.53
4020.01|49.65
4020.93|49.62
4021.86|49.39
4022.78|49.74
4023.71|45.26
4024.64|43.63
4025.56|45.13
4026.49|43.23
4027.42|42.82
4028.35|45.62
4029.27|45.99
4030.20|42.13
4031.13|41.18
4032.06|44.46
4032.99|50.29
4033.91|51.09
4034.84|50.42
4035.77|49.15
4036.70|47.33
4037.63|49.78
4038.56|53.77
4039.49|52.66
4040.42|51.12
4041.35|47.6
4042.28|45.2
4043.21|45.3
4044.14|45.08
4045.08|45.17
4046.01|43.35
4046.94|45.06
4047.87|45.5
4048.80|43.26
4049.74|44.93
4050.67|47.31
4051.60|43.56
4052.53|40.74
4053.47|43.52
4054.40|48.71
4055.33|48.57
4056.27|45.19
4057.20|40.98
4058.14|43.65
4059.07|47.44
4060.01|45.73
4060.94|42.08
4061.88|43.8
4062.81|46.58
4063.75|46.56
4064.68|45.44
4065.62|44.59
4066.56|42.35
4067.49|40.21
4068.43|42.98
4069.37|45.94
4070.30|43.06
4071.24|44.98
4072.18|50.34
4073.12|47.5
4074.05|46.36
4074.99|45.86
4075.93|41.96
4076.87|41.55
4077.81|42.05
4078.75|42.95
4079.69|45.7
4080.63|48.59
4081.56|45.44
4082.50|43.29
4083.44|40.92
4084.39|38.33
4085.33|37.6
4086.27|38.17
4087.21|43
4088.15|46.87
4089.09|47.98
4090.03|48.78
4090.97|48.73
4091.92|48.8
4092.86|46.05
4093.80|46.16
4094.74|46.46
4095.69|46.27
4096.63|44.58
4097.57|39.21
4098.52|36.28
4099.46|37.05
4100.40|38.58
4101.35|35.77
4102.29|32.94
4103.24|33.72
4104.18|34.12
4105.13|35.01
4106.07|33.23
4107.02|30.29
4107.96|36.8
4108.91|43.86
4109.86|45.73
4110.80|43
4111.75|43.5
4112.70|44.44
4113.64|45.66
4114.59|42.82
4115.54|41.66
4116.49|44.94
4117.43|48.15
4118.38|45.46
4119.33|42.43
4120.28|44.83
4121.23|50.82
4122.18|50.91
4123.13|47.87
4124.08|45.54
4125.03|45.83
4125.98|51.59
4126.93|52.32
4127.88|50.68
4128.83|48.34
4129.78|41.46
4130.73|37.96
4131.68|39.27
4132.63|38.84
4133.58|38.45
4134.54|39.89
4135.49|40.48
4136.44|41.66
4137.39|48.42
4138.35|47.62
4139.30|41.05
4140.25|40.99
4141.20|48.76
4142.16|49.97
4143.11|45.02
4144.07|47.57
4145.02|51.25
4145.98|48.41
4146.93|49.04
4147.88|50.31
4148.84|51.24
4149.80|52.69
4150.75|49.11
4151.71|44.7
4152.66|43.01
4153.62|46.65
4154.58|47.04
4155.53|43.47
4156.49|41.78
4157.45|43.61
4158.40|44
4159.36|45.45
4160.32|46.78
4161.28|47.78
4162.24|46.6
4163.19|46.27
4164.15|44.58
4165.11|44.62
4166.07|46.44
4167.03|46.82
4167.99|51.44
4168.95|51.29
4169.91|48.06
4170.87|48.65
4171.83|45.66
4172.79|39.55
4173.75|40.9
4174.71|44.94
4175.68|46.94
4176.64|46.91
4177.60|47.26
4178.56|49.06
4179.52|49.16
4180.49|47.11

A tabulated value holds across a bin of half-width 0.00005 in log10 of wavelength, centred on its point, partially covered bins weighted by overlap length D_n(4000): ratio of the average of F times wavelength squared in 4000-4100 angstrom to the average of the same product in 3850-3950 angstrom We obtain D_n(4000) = 1.29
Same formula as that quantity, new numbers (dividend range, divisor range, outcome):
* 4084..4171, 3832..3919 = 1.36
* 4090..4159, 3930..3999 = 1.37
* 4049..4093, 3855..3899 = 1.30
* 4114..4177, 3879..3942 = 1.39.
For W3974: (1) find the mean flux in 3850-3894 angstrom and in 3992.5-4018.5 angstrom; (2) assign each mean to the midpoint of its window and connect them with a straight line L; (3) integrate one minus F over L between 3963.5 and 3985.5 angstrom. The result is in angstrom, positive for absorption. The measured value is 6.6 angstrom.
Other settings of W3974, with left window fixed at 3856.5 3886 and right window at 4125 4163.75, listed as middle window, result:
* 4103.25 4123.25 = 1.21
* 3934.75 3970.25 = 6.44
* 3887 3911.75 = 1.89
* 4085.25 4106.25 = 1.59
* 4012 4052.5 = -3.05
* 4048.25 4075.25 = -0.60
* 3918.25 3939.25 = 3.37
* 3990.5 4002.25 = -0.75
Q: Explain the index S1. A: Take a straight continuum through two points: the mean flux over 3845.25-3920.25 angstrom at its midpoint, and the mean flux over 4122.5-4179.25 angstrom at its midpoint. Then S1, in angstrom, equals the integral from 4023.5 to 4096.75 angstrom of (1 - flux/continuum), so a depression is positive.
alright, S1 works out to -3.0 angstrom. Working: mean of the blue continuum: 38.8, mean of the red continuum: 46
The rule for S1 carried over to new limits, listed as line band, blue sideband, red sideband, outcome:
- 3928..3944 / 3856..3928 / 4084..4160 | 3.5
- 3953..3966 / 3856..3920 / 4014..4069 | 2.6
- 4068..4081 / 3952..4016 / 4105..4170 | -0.9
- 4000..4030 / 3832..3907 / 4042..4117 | -3.3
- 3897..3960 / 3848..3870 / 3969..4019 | 3.3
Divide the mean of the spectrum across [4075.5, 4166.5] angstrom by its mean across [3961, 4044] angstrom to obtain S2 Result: 1.1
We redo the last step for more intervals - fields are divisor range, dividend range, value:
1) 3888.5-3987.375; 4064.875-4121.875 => 1.21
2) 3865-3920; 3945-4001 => 0.92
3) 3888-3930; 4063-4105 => 1.12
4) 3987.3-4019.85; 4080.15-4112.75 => 0.93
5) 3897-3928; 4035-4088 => 1.10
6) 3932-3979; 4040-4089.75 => 1.36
